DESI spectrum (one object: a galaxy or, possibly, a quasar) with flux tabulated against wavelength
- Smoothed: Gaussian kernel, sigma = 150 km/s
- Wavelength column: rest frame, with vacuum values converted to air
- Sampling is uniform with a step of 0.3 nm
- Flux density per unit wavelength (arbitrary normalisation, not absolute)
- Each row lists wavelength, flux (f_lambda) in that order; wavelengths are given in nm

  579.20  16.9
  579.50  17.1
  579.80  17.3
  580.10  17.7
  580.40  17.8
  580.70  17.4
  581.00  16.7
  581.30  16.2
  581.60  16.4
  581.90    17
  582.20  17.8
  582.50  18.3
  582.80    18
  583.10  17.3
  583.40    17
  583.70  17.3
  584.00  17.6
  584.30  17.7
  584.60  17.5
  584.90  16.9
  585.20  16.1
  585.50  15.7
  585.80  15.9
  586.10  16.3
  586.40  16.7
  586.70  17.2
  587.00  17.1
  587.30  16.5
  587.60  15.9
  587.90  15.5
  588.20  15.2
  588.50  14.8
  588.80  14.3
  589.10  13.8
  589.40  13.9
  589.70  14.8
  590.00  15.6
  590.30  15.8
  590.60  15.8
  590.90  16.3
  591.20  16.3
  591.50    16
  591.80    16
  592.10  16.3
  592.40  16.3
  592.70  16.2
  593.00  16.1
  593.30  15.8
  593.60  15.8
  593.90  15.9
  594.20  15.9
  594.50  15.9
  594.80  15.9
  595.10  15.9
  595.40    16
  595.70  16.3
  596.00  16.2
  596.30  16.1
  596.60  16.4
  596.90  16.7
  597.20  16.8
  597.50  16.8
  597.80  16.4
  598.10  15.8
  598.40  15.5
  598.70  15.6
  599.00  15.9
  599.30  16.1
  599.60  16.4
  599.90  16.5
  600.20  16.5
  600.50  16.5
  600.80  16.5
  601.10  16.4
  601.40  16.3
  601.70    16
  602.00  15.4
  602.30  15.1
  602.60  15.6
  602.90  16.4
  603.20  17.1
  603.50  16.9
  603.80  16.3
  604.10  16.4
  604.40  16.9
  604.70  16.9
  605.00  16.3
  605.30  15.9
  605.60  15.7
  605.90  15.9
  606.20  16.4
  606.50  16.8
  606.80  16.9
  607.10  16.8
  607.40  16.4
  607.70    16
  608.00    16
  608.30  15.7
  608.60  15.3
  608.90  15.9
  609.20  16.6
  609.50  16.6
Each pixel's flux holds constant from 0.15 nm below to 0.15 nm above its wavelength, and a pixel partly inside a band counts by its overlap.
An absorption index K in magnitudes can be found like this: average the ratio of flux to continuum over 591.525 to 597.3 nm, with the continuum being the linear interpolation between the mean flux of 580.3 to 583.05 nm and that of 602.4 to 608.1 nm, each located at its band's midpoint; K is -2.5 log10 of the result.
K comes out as 0.04 mag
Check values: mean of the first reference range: 17.3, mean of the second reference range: 16.4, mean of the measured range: 16.1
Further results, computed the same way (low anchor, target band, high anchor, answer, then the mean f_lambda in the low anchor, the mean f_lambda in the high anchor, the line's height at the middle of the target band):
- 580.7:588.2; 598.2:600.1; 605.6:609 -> 0.03 mag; 16.8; 16.2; 16.4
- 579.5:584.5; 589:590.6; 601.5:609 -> 0.14 mag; 17.3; 16.2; 17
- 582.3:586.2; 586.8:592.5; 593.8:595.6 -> 0.06 mag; 17.1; 15.9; 16.5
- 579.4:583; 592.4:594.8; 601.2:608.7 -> 0.05 mag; 17.3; 16.2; 16.7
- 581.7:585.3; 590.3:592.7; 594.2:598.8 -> 0.03 mag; 17.4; 16.2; 16.6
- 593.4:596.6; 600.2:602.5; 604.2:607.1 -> 0.01 mag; 16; 16.4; 16.3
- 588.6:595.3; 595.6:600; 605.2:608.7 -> -0.03 mag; 15.7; 16.2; 15.9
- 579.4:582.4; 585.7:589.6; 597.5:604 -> 0.08 mag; 17.2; 16.2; 16.8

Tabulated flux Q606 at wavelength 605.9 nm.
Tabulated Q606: 15.9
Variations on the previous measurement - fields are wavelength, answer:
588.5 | 14.8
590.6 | 15.8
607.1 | 16.8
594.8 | 15.9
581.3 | 16.2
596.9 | 16.7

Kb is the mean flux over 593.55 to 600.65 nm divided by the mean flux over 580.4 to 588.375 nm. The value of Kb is 1.0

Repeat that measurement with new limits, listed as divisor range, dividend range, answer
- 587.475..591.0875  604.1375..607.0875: 1.08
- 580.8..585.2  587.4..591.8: 0.89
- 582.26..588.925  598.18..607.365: 0.98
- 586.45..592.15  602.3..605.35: 1.05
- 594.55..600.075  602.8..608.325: 1.01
